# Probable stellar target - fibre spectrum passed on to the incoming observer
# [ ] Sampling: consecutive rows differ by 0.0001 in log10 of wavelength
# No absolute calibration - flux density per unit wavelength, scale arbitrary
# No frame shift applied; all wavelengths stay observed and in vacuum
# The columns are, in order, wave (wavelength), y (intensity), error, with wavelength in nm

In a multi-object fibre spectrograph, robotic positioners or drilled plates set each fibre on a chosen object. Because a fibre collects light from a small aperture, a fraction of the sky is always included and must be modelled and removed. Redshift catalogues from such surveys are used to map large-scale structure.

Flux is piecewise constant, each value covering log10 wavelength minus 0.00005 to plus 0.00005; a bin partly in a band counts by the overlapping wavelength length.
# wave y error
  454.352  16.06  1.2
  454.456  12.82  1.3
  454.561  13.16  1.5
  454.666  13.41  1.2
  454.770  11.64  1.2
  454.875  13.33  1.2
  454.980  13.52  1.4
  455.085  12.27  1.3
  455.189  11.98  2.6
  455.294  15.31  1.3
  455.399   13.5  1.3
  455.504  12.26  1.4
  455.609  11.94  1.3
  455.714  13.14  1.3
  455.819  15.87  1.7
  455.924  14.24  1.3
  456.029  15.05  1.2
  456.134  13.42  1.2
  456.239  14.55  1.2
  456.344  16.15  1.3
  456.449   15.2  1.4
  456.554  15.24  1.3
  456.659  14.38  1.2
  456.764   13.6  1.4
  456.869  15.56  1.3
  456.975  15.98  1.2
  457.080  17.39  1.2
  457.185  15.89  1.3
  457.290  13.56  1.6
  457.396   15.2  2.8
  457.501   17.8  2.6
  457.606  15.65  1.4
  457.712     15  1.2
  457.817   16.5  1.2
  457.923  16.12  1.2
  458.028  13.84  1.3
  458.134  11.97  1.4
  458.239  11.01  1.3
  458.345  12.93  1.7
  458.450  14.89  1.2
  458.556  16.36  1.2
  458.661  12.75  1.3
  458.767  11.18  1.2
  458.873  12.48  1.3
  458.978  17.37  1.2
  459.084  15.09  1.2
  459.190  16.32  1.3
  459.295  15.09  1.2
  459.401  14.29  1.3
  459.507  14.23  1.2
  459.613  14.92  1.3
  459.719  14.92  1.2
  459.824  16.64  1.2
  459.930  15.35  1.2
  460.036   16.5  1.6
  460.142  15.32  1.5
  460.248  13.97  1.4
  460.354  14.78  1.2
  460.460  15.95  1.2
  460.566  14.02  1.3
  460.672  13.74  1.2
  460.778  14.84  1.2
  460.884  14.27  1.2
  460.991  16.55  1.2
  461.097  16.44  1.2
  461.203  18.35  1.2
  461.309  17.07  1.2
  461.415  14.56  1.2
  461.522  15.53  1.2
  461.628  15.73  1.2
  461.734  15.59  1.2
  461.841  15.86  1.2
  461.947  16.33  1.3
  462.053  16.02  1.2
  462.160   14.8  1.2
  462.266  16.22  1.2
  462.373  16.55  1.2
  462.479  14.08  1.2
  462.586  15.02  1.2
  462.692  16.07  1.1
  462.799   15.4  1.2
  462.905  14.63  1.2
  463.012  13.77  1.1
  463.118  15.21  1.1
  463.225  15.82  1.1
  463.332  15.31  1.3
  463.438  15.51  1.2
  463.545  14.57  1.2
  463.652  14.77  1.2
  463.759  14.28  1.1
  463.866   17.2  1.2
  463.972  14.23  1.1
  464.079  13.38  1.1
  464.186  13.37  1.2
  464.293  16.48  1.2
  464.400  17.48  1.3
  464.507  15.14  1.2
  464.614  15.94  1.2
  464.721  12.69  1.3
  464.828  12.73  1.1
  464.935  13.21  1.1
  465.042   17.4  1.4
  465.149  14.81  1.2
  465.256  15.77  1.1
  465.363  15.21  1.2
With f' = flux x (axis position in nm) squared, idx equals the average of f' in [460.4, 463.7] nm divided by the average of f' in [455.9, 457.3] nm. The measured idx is 1.0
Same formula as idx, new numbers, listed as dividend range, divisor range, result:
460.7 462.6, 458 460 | 1.11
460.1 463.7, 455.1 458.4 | 1.08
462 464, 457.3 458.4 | 1.07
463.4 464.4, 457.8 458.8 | 1.12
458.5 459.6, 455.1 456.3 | 1.07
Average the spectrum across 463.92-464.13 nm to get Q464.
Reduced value 13.8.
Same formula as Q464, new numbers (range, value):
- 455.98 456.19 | 14.2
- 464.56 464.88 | 13.8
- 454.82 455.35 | 13.3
